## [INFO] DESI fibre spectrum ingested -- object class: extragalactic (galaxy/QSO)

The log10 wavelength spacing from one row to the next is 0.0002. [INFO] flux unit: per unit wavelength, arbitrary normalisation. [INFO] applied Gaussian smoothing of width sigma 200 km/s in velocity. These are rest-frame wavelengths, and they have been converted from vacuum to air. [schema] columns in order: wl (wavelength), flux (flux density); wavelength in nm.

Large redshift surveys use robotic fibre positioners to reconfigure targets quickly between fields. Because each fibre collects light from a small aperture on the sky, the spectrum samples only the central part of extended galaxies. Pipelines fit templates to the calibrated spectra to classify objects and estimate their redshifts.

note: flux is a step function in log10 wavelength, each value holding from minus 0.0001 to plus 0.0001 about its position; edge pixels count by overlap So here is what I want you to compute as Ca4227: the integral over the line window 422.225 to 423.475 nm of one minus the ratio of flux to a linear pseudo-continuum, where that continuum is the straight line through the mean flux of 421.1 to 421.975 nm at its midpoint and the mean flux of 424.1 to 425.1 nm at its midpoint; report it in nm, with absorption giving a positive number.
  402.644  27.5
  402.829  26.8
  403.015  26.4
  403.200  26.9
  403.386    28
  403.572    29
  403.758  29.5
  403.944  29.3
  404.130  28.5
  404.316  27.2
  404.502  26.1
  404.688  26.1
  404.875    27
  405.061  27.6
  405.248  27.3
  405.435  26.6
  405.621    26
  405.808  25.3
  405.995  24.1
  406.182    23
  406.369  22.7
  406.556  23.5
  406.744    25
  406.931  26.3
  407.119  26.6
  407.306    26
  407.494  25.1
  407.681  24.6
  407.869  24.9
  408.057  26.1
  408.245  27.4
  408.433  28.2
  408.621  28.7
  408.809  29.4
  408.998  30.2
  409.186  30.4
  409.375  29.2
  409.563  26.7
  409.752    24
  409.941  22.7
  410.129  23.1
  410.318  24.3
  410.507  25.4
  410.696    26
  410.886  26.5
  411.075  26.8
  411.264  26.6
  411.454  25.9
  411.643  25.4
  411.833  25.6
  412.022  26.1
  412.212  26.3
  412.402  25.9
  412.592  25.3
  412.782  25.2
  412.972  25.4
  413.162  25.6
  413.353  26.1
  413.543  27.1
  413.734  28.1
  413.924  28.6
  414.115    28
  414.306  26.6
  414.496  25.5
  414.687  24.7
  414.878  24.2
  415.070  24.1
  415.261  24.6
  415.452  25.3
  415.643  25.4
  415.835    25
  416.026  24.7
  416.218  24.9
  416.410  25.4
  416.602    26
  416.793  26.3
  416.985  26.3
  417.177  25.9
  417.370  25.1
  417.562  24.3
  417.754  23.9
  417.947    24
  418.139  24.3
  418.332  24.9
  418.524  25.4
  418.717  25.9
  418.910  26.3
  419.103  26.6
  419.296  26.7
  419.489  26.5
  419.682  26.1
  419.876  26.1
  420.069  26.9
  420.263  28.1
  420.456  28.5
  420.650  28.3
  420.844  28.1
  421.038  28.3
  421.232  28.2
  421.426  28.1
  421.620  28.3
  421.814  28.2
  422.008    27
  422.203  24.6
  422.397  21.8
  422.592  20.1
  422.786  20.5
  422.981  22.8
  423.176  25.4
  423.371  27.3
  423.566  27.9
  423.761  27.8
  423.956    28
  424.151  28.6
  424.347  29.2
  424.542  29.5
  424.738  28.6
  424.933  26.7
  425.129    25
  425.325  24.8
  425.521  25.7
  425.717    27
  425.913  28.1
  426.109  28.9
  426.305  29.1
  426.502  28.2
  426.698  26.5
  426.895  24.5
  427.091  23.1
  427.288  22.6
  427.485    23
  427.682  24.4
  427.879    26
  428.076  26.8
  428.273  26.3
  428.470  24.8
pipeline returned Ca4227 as 0.23 nm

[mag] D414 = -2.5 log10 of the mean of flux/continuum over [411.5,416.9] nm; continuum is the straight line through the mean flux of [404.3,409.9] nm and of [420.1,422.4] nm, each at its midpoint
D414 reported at 0.05 mag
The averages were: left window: 26.3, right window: 27.5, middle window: 25.8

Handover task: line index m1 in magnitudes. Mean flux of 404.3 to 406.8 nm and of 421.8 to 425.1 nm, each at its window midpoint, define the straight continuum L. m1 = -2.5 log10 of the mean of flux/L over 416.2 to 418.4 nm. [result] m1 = 0.032 mag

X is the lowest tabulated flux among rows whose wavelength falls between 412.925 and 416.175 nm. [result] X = 24.1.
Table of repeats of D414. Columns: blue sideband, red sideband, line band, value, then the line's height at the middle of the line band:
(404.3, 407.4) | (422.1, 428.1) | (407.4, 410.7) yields -0.03 mag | 25.7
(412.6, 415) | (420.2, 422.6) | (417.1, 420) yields 0.05 mag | 26.7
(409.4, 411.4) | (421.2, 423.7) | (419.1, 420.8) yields -0.07 mag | 25.4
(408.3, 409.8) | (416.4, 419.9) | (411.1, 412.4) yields 0.06 mag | 27.6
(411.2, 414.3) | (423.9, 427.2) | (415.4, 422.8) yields 0.04 mag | 26.7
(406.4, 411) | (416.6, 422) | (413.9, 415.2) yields 0.03 mag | 26.4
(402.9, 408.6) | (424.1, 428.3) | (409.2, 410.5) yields 0.04 mag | 26.4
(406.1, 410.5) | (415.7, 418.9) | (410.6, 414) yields -0.03 mag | 25.6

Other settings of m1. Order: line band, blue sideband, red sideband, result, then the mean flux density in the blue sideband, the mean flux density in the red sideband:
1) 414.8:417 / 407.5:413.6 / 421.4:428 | 0.04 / 26.3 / 26.1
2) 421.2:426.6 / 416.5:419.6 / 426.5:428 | -0.07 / 25.5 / 24.6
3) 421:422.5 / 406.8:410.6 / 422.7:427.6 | -0.01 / 26.5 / 26.4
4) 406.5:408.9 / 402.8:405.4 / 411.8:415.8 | 0.02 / 27.5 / 25.9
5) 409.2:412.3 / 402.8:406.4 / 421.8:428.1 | 0.03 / 26.7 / 26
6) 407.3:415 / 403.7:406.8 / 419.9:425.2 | 0.00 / 26.1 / 26.7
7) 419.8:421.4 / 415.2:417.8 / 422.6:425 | -0.07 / 25.3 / 26.6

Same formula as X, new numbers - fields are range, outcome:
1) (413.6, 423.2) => 20.1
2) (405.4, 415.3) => 22.7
